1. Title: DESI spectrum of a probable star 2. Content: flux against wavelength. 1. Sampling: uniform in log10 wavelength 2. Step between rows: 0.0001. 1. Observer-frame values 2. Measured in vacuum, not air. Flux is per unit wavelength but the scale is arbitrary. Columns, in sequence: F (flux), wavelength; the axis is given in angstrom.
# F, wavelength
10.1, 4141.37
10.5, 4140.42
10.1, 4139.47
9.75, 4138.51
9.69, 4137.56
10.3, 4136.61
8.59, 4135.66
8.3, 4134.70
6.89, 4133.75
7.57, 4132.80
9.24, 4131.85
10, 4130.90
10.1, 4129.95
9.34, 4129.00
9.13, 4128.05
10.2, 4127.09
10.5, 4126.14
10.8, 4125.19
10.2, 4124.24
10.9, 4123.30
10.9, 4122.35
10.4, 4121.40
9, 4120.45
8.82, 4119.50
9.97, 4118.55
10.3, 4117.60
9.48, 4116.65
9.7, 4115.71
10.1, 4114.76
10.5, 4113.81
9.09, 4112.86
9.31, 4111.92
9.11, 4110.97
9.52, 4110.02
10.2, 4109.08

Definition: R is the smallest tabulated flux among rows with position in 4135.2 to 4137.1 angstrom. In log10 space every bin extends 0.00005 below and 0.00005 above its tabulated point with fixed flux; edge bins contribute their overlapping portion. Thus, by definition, 8.59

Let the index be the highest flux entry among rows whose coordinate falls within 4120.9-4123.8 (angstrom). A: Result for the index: 10.9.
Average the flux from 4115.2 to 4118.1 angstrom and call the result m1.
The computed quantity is 9.84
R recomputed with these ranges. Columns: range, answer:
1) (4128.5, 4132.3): 9.24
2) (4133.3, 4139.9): 6.89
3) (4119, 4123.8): 8.82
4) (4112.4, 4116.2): 9.09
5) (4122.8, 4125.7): 10.2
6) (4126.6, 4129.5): 9.13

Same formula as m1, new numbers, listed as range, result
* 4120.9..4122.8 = 10.6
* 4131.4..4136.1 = 8.1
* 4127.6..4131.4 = 9.65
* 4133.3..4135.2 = 7.59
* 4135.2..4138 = 9.55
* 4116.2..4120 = 9.62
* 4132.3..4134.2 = 7.27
